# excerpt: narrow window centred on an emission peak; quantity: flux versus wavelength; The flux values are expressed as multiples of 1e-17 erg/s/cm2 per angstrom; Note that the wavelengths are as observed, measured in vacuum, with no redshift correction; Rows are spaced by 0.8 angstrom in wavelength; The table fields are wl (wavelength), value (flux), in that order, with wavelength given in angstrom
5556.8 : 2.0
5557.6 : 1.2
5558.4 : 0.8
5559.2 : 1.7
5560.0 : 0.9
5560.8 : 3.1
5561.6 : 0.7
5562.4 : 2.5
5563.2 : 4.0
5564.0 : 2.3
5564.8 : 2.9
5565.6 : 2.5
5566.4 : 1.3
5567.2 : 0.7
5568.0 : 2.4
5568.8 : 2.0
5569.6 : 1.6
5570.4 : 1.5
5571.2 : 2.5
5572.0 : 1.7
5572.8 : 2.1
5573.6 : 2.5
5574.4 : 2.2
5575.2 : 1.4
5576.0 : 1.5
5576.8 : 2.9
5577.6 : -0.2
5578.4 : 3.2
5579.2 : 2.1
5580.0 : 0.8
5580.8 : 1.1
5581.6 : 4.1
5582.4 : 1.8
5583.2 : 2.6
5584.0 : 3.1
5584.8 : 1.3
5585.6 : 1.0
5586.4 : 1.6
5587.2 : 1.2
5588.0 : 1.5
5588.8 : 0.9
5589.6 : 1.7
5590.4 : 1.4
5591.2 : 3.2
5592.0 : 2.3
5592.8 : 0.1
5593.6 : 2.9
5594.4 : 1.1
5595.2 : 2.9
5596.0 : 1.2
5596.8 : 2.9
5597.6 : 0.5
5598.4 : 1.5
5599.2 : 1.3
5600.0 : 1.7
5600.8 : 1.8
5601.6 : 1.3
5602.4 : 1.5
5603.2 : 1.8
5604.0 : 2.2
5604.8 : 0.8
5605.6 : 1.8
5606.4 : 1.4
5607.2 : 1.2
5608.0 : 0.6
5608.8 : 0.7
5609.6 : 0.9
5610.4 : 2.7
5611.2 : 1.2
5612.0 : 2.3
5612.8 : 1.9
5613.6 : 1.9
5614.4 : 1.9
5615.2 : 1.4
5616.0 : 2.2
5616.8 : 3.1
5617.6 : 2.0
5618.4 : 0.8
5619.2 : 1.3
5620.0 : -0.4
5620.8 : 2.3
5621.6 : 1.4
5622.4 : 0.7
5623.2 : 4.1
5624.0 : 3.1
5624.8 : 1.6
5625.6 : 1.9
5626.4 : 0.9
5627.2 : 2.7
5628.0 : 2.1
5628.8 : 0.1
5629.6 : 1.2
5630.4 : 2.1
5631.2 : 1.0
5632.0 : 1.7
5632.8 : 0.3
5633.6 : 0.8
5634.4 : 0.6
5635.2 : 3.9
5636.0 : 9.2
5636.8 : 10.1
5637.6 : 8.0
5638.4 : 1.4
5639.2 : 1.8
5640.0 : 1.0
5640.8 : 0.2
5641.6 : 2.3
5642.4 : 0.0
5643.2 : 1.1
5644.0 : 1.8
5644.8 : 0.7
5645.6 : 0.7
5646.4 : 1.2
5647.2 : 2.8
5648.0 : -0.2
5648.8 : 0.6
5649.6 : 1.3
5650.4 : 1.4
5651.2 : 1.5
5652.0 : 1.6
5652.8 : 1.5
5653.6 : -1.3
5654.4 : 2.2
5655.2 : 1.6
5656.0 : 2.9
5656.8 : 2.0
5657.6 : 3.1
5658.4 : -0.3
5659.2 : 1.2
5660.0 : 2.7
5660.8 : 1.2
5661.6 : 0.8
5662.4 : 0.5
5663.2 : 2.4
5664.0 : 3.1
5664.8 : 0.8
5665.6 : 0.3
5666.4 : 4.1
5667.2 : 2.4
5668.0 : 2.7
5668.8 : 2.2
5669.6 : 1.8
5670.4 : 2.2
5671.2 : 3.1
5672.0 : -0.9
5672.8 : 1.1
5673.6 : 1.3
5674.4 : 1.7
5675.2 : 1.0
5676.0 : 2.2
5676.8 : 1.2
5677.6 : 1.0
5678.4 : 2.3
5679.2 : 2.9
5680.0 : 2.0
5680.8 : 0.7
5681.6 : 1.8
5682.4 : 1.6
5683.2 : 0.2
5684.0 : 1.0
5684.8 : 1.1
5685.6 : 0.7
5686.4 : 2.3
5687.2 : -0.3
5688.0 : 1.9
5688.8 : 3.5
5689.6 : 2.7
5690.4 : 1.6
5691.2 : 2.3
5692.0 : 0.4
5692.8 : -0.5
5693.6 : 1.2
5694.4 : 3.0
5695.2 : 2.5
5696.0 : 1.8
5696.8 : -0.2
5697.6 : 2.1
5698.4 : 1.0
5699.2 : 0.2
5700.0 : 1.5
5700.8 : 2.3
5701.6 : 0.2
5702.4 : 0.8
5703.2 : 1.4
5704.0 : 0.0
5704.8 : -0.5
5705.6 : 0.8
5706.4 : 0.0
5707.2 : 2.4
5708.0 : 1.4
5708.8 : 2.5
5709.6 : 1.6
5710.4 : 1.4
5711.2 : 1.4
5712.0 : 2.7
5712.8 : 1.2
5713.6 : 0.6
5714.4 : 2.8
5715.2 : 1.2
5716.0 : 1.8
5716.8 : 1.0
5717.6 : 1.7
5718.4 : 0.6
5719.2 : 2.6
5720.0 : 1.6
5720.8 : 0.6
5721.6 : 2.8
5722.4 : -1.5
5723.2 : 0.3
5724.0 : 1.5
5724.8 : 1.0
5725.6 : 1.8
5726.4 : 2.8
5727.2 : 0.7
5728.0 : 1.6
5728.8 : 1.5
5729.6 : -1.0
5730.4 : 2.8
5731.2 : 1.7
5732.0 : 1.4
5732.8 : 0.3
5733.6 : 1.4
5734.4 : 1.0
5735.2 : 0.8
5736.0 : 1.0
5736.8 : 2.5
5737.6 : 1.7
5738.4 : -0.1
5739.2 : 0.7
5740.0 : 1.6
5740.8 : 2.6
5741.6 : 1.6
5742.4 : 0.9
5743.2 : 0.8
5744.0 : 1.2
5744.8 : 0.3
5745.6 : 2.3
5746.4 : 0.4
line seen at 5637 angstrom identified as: [O III]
